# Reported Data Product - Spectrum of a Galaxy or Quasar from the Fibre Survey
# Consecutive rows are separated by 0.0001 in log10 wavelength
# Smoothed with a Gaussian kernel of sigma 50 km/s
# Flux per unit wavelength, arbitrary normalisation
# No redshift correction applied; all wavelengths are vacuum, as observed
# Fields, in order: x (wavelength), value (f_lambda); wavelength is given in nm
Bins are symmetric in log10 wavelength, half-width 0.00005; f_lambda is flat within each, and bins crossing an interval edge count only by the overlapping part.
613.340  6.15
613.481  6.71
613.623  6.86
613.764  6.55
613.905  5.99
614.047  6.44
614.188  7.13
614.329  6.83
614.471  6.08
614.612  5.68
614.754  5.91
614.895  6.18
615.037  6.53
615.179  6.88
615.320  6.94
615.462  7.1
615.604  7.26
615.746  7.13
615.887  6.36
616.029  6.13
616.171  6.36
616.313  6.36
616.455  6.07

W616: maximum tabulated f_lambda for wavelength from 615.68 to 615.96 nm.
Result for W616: 7.13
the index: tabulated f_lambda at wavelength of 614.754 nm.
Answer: 5.91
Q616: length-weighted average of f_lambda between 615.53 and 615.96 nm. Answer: 6.92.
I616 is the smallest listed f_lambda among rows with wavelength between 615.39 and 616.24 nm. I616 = 6.13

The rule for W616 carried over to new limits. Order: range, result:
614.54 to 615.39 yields 6.94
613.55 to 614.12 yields 6.86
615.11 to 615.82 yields 7.26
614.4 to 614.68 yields 6.08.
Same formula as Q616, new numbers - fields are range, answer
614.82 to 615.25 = 6.53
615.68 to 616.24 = 6.5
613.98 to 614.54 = 6.63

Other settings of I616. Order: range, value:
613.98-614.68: 5.68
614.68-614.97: 5.91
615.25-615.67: 6.94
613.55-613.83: 6.55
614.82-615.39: 6.18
